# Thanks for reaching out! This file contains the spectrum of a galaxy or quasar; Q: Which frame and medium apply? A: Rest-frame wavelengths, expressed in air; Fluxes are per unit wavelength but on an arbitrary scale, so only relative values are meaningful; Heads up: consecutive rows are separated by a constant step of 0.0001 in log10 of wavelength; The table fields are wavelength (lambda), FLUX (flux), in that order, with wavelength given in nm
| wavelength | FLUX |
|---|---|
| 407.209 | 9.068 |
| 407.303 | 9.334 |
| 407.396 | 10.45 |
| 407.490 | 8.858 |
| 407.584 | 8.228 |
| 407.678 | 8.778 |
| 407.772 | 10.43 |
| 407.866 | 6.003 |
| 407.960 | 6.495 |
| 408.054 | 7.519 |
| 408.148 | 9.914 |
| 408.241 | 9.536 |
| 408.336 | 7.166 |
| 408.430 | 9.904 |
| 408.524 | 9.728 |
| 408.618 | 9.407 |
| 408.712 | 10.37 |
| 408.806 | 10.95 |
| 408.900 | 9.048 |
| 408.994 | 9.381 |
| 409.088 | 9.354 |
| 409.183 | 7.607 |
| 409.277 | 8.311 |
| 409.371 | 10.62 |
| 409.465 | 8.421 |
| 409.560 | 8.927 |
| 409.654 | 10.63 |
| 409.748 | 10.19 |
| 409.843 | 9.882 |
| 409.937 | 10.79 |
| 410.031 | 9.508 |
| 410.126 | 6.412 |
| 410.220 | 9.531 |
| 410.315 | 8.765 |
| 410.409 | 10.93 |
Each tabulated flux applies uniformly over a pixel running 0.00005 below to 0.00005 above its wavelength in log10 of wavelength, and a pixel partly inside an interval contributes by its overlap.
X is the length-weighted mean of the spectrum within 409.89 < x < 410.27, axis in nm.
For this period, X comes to 9.06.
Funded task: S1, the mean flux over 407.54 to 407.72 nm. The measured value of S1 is 8.49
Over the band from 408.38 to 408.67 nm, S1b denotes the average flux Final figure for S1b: 9.67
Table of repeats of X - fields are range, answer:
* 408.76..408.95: 10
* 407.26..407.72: 9.14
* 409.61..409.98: 10.4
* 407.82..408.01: 6.27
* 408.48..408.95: 9.91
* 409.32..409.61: 9.33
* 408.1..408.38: 8.88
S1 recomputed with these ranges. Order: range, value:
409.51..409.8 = 9.88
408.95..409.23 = 8.76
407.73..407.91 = 8.19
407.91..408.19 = 7.92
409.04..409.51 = 8.87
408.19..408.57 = 9.09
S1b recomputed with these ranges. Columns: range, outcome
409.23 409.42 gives 9.49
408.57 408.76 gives 9.91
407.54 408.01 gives 7.97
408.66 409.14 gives 9.8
